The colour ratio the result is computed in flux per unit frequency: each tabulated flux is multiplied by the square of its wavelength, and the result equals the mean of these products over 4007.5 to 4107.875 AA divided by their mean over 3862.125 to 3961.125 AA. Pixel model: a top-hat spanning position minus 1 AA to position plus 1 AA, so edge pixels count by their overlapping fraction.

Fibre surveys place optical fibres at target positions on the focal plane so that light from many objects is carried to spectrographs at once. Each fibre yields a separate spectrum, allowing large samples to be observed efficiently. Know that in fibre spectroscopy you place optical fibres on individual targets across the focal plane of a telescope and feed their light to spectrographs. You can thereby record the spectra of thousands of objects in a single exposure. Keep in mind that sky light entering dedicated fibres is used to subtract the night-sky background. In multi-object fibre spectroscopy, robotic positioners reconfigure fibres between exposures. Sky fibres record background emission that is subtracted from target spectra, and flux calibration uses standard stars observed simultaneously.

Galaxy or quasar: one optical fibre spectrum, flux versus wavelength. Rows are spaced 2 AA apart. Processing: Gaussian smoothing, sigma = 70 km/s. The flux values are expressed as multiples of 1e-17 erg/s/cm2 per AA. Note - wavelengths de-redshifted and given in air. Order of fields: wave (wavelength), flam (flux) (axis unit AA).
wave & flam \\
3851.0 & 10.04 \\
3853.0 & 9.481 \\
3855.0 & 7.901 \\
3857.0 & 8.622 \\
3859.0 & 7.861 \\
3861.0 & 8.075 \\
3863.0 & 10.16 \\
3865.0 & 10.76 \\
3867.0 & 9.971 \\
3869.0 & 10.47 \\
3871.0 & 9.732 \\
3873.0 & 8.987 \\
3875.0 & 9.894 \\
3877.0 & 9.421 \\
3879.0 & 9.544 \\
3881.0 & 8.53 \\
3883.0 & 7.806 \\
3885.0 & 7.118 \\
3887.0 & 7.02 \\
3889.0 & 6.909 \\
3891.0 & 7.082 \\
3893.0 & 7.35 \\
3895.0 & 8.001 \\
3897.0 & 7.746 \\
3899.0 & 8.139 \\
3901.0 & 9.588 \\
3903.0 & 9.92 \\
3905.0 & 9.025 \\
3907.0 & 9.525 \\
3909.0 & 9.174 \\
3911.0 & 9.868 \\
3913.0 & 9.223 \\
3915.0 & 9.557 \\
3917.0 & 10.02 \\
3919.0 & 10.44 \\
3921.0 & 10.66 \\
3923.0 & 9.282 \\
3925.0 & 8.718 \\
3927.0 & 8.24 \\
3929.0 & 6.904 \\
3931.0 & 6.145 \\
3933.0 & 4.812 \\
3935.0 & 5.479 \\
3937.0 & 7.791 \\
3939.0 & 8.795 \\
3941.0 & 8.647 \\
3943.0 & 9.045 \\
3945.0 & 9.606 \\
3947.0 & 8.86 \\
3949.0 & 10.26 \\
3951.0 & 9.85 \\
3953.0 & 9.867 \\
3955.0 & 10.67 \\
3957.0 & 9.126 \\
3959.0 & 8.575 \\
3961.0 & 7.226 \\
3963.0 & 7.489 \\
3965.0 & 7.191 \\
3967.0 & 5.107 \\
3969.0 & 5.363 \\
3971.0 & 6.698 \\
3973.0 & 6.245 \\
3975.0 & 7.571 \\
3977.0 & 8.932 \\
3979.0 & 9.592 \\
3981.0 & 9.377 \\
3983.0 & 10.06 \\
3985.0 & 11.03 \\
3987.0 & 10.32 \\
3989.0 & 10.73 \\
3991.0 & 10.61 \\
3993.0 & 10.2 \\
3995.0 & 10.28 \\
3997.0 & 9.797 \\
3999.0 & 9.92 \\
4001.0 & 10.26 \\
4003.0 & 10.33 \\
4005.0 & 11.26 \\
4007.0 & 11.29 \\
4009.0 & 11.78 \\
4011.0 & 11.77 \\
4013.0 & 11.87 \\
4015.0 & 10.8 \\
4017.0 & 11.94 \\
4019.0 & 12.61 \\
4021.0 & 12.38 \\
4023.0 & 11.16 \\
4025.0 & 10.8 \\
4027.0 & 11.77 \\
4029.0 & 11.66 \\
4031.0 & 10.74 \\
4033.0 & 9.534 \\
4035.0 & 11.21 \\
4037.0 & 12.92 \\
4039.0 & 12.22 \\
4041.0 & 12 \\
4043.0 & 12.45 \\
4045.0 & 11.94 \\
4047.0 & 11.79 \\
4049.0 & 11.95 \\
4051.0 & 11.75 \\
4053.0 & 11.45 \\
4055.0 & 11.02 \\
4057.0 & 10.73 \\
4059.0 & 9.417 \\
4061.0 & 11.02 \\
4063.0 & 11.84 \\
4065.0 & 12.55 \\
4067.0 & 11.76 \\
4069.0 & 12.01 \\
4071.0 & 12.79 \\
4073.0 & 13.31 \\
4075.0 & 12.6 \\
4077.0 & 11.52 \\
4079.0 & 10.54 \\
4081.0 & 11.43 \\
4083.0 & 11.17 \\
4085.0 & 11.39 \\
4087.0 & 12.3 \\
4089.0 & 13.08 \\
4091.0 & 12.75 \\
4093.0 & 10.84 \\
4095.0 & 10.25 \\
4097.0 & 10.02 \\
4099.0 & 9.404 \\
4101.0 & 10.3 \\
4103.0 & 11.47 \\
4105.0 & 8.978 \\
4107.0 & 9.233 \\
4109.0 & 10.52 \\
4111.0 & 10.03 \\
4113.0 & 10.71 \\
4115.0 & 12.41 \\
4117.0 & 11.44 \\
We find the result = 1.40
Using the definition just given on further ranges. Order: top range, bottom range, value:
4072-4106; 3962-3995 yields 1.38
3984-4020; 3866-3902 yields 1.36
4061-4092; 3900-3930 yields 1.40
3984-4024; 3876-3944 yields 1.38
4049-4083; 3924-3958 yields 1.47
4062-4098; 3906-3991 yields 1.46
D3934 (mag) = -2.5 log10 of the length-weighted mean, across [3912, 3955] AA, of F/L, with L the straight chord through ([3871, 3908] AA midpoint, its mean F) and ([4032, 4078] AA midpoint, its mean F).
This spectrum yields 0.07 mag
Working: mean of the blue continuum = 8.46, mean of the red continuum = 11.7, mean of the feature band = 8.72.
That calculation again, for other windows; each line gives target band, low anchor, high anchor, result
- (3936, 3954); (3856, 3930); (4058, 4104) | 0.05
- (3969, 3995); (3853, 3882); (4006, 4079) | 0.18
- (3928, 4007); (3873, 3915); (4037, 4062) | 0.15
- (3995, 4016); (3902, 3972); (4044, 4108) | -0.10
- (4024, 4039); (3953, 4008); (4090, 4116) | -0.17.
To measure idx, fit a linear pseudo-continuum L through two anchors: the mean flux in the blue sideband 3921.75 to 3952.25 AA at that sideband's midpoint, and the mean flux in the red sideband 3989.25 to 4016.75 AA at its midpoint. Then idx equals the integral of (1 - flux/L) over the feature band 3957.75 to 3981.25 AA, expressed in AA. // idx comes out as 5.2 AA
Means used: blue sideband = 8.2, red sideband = 10.8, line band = 7.4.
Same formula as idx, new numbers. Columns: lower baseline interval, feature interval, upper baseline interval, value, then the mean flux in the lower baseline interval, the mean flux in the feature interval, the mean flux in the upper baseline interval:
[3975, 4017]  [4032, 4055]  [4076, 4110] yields -2.2 AA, 10.5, 11.7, 10.9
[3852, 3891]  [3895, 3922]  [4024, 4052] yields 0.1 AA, 8.81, 9.4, 11.6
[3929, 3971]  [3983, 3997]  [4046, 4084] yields -1.9 AA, 7.94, 10.4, 11.6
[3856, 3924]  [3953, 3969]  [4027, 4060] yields 3.5 AA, 8.98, 7.87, 11.4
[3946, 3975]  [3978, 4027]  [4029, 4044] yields -4.3 AA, 8.02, 10.9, 11.6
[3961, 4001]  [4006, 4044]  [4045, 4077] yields -4.6 AA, 8.76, 11.6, 11.7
